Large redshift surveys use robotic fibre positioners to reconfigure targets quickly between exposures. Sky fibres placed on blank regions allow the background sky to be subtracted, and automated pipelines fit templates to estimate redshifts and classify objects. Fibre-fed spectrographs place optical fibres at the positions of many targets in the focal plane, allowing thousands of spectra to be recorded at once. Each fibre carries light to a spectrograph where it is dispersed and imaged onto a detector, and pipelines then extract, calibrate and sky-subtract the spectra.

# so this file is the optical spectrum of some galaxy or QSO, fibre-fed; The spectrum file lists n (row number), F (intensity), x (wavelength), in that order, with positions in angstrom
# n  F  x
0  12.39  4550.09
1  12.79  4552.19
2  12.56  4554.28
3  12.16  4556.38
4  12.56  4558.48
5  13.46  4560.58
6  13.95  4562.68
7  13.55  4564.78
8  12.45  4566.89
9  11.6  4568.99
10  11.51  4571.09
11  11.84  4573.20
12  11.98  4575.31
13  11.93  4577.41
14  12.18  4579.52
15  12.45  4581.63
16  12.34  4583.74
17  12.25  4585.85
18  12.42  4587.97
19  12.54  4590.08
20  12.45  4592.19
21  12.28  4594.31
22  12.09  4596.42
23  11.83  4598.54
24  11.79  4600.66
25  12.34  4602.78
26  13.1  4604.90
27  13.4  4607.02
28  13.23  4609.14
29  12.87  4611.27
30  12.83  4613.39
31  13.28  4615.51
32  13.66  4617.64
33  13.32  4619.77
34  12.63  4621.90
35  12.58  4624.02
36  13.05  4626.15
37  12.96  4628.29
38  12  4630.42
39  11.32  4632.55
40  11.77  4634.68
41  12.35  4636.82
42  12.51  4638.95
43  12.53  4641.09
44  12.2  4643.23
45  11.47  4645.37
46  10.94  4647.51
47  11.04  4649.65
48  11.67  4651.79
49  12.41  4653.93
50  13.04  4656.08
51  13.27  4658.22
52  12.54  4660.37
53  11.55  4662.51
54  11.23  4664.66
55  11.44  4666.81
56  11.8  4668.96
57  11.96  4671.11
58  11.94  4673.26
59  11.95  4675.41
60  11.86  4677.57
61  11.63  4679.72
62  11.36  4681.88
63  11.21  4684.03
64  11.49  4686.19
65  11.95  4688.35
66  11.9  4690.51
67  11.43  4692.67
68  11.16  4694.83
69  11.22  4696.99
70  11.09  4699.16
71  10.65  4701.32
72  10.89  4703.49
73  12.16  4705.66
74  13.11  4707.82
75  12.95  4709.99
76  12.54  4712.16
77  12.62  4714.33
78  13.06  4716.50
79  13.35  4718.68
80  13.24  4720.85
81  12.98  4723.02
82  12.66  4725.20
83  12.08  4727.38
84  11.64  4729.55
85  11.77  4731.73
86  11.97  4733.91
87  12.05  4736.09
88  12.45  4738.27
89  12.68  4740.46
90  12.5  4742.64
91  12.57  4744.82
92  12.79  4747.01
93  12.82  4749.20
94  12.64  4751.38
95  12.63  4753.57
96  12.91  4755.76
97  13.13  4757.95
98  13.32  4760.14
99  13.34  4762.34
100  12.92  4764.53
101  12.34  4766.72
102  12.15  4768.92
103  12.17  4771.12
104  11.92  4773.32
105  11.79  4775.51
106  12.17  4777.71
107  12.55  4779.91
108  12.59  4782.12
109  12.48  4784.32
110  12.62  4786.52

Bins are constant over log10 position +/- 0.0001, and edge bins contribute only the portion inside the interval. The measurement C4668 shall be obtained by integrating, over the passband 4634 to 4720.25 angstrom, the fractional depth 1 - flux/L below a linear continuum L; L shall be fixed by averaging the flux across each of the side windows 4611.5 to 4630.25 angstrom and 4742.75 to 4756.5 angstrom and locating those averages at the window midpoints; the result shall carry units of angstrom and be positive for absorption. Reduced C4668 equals 6.2 angstrom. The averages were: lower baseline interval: 13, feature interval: 11.9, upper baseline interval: 12.7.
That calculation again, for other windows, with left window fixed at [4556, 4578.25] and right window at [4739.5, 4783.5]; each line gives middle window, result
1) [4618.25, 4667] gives 1.27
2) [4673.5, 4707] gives 2.83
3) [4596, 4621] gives -0.67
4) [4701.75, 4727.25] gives -0.10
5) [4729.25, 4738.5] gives 0.45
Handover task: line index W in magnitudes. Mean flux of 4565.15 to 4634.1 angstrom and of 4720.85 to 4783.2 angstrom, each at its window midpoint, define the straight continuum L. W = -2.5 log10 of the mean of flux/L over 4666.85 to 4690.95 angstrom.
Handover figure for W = 0.07 mag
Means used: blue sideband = 12.5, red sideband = 12.5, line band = 11.7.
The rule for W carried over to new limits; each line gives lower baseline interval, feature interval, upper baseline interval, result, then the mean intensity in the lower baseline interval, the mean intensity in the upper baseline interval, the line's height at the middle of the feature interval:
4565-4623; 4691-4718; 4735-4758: 0.059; 12.5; 12.6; 12.6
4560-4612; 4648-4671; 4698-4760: 0.042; 12.5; 12.4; 12.4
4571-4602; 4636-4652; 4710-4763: 0.045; 12.1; 12.7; 12.3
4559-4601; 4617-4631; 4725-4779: -0.044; 12.4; 12.5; 12.4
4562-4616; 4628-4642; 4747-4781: 0.029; 12.5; 12.6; 12.5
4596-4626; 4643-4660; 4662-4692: 0.007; 12.8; 11.7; 12.1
